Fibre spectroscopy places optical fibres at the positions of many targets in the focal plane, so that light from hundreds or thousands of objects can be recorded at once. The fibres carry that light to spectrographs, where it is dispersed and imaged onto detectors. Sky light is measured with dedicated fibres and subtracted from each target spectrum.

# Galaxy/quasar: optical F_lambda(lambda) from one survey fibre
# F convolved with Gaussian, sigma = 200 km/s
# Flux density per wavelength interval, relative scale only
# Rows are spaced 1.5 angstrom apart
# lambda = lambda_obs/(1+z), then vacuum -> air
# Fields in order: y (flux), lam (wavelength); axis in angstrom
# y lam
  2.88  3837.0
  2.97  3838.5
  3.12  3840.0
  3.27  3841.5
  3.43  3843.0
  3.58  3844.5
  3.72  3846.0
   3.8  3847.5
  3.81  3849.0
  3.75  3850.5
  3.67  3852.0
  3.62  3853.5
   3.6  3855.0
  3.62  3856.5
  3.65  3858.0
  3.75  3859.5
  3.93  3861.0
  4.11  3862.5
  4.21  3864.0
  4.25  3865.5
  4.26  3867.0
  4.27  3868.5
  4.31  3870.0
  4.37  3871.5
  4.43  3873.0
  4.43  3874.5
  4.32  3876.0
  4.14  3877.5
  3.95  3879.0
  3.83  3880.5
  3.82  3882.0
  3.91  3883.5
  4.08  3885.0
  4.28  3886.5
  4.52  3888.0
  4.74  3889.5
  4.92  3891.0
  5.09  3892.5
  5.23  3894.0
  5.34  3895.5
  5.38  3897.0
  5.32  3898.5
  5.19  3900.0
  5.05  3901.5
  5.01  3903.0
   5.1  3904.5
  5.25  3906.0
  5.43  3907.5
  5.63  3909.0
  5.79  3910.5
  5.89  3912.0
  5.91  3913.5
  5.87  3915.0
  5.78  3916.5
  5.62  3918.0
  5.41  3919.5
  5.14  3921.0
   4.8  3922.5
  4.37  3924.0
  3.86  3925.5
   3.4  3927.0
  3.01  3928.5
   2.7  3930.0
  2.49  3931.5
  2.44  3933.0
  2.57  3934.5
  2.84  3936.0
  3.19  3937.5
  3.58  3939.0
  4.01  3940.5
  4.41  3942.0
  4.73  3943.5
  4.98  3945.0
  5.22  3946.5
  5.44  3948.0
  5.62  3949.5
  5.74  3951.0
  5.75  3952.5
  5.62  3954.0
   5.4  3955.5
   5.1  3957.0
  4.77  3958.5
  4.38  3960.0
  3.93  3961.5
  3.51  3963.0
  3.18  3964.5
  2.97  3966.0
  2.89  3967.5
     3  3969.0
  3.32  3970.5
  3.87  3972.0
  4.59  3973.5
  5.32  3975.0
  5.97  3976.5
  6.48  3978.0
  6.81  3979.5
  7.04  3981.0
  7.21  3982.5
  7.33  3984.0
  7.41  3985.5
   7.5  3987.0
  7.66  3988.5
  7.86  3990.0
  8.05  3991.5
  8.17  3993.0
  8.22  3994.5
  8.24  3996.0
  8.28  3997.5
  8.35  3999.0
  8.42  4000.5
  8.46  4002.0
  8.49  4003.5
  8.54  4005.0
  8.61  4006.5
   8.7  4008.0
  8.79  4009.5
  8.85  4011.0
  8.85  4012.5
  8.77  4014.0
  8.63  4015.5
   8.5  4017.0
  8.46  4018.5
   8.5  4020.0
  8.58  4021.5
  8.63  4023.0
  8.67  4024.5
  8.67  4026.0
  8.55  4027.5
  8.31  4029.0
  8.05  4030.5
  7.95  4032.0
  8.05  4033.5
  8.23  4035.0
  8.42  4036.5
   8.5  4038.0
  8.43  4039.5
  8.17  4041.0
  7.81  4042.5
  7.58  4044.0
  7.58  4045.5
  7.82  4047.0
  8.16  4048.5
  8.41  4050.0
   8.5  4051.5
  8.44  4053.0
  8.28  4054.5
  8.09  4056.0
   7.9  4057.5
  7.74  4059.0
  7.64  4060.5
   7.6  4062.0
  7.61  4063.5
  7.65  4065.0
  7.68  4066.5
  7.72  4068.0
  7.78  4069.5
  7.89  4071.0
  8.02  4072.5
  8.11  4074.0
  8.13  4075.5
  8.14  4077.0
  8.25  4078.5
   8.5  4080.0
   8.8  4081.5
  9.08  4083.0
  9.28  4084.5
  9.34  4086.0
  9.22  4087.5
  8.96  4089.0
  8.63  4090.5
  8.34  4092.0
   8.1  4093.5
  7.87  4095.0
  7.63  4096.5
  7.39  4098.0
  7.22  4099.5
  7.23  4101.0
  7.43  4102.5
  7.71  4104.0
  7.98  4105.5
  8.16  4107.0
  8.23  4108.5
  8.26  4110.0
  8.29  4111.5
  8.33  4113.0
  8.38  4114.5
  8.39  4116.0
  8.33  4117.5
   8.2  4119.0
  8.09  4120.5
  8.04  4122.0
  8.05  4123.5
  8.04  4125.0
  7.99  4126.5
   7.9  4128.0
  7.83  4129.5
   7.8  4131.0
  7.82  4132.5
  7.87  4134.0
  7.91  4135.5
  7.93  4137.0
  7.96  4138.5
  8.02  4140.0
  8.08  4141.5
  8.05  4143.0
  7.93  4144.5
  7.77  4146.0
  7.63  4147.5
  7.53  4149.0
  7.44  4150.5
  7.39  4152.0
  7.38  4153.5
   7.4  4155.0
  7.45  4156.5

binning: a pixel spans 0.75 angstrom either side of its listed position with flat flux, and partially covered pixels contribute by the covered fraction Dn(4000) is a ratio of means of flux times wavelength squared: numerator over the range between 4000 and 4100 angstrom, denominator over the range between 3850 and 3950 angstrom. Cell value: 2.0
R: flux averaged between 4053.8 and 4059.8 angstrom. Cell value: 8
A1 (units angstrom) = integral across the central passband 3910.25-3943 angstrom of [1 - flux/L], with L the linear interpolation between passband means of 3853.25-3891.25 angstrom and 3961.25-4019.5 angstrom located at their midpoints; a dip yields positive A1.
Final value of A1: 7.01 angstrom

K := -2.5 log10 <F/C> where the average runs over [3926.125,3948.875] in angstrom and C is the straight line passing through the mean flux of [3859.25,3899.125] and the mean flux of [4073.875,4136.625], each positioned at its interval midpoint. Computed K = 0.42 mag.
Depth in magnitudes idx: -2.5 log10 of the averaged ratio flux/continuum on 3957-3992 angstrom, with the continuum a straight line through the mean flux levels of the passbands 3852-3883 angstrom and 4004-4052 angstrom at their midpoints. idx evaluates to 0.280 mag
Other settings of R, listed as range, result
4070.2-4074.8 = 8.01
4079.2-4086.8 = 9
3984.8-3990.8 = 7.61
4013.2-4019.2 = 8.59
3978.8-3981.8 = 6.93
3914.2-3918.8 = 5.75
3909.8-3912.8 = 5.84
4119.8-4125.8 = 8.05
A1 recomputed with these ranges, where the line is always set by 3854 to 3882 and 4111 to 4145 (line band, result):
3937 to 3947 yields 1.7 angstrom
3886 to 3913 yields -3.8 angstrom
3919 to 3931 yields 2.2 angstrom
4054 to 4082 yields -3.3 angstrom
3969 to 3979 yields 1.5 angstrom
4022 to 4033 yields -3.2 angstrom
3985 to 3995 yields -3.2 angstrom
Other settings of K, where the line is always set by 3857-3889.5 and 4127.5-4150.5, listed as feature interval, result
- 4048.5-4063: -0.20 mag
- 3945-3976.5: 0.18 mag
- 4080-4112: -0.14 mag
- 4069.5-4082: -0.17 mag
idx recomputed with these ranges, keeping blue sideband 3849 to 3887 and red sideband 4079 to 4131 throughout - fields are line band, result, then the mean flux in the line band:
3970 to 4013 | -0.19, 7.44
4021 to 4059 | -0.17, 8.22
